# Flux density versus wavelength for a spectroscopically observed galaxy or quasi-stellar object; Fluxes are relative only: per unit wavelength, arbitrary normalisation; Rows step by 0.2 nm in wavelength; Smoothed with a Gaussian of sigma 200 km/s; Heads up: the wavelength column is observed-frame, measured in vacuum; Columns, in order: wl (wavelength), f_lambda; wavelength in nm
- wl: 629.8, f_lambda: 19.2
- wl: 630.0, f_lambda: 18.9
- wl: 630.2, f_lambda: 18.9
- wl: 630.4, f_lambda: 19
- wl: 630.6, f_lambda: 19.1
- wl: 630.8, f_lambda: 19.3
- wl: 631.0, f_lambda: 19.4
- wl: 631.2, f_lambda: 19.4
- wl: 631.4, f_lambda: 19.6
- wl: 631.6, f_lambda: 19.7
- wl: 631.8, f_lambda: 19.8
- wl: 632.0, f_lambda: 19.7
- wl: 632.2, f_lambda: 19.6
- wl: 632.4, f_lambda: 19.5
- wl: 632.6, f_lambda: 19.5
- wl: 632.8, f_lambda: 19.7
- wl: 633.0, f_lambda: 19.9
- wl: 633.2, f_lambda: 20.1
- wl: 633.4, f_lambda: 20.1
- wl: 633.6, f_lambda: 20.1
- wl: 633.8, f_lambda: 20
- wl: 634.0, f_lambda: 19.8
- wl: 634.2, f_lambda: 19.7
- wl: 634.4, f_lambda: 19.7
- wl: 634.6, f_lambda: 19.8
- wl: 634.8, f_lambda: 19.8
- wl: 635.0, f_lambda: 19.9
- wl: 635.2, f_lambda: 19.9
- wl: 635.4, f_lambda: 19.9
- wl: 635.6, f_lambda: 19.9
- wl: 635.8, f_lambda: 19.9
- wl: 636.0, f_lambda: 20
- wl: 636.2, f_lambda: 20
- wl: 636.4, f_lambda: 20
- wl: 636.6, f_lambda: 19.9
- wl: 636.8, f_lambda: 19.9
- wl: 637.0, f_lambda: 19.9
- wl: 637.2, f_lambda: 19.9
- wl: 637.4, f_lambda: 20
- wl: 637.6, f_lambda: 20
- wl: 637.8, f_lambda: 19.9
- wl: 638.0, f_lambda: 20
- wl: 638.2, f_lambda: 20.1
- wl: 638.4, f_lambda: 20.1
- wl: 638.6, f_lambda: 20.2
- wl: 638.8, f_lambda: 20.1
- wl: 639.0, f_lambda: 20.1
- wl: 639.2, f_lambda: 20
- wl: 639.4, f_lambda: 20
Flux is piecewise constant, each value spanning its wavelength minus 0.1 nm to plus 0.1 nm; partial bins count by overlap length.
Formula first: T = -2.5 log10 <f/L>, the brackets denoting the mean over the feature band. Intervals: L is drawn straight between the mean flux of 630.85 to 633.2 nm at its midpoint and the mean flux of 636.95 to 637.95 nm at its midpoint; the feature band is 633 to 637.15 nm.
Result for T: -0.01 mag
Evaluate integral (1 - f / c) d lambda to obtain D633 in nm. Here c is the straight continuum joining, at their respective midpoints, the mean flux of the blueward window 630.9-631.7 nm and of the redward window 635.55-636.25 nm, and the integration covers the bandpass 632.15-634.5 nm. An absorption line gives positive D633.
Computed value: -0.01 nm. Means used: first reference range 19.5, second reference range 19.9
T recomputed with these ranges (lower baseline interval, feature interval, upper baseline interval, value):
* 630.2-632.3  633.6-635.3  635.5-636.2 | 0.00 mag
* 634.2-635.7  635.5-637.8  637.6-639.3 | 0.00 mag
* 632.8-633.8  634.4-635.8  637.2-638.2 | 0.01 mag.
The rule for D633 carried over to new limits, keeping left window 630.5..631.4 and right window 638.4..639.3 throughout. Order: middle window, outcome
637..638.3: 0.00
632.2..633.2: -0.01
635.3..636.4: -0.01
